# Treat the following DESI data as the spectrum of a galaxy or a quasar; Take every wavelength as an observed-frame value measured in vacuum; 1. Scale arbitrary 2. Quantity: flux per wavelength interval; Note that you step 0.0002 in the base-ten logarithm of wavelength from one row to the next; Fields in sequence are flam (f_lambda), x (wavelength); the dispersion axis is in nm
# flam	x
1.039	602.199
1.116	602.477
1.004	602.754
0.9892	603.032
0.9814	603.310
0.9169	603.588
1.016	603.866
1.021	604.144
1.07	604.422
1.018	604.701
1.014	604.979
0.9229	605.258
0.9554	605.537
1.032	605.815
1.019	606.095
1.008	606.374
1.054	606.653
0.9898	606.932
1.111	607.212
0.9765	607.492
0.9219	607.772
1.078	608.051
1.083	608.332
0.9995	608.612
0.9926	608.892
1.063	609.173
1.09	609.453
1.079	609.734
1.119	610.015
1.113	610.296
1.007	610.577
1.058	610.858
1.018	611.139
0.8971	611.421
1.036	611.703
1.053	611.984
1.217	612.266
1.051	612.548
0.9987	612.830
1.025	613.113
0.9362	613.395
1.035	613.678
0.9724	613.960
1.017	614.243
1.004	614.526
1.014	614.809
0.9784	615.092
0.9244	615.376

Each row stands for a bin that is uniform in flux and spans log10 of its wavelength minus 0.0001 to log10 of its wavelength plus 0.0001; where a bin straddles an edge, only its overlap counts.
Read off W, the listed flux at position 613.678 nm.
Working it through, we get 1.035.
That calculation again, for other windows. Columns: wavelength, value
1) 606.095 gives 1.019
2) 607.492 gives 0.9765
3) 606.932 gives 0.9898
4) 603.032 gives 0.9892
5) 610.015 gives 1.119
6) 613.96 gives 0.9724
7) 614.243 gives 1.017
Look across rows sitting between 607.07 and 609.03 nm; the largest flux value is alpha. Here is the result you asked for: 1.111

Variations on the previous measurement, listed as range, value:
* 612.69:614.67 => 1.035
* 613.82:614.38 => 1.017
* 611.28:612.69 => 1.217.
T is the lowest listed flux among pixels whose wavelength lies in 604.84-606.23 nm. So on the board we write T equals 0.9229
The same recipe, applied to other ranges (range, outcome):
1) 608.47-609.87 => 0.9926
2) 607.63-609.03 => 0.9219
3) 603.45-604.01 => 0.9169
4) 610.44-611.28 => 1.007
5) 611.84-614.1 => 0.9362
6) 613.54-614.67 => 0.9724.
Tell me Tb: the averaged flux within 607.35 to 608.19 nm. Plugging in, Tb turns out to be 0.993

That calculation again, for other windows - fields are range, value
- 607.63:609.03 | 1.02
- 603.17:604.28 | 0.984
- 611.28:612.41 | 1.05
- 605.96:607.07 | 1.02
